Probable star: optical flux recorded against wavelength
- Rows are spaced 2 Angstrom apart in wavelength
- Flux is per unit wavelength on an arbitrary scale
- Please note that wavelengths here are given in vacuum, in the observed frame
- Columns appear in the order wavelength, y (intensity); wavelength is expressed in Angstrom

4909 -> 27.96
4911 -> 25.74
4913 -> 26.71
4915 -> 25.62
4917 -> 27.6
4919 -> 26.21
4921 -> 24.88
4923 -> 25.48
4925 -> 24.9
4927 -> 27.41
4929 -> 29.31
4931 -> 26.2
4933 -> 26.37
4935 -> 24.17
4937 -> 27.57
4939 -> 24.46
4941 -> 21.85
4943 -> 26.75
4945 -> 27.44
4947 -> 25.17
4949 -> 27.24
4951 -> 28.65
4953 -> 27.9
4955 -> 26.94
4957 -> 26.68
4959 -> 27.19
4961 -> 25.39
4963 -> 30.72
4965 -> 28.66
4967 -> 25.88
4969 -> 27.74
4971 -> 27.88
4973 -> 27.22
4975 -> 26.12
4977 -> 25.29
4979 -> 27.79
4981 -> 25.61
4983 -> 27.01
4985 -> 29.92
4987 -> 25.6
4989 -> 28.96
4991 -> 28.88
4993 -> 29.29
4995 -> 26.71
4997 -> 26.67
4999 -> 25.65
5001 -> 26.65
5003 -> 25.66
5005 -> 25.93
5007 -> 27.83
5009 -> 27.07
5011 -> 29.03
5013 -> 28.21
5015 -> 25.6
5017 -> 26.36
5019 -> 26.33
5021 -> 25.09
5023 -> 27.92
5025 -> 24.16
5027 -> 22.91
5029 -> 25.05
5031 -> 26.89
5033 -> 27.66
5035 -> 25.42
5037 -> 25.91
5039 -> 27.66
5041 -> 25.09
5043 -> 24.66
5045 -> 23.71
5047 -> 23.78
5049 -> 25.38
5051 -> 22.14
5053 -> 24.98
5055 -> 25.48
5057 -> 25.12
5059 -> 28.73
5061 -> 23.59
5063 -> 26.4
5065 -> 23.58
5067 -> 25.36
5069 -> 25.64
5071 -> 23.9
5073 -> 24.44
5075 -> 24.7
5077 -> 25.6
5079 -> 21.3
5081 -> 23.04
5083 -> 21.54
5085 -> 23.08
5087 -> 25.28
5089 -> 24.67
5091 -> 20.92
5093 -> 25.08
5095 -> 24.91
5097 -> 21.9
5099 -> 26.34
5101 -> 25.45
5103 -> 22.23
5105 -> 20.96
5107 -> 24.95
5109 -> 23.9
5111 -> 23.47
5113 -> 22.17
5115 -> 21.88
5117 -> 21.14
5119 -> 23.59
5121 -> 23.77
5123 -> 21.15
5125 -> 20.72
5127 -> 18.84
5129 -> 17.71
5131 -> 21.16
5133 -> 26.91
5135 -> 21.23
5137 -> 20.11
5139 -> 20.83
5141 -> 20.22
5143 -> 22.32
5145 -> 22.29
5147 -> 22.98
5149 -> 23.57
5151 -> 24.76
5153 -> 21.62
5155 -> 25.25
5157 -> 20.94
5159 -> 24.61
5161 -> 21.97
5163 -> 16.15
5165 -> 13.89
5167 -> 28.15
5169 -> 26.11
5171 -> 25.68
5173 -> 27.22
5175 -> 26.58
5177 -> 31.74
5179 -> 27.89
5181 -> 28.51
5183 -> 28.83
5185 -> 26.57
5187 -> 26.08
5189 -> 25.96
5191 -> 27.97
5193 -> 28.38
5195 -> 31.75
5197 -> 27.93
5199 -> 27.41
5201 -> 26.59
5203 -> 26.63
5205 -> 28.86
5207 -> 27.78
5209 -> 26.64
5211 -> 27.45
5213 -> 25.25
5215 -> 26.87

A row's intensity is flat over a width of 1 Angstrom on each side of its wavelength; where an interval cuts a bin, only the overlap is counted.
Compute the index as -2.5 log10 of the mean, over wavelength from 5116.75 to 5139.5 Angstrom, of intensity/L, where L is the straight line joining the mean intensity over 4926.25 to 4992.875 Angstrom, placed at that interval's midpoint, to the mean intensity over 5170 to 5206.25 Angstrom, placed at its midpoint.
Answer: 0.27 mag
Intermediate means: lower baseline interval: 27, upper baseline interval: 27.8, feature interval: 21.5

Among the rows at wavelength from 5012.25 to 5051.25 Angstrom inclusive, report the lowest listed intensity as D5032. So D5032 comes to 22.14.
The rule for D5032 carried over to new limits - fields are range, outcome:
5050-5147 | 17.71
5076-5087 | 21.3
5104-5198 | 13.89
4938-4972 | 21.85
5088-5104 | 20.92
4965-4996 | 25.29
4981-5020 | 25.6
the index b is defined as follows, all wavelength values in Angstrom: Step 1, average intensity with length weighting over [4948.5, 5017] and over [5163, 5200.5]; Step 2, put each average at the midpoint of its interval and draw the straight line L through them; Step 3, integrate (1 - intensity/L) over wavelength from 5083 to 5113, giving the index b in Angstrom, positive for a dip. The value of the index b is 3.7 Angstrom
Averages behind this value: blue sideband 27.3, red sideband 26.7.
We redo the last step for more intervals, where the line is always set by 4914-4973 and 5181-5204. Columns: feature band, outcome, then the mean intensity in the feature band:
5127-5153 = 5.30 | 21.9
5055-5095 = 4.16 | 24.4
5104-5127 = 4.20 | 22.4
